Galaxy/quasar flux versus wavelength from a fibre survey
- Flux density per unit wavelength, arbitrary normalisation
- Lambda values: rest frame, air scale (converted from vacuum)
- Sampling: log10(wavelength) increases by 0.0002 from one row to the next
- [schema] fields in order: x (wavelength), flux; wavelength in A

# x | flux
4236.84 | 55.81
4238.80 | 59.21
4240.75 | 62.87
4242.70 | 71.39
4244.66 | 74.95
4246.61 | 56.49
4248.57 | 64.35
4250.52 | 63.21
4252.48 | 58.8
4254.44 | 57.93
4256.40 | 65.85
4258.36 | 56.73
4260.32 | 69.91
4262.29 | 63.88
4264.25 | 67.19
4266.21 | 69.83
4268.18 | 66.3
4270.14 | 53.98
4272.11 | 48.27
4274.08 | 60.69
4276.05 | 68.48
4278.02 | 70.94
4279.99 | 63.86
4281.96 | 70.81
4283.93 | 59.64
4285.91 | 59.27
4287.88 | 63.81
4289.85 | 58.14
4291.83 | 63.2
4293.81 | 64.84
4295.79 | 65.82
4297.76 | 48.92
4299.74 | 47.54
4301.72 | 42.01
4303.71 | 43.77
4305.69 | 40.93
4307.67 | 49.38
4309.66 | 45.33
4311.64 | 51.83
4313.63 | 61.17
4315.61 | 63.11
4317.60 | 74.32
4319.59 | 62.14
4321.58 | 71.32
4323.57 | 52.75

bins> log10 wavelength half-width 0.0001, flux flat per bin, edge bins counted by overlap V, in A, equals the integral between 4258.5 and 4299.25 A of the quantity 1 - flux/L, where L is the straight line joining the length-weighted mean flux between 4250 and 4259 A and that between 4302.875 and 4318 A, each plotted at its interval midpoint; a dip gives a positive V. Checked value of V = -3.8 A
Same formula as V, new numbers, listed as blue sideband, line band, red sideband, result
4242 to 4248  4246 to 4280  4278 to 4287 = 1.6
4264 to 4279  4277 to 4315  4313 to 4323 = 4.8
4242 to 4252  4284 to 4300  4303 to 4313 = -2.4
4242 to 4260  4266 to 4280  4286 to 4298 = 0.0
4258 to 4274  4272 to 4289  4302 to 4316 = -1.7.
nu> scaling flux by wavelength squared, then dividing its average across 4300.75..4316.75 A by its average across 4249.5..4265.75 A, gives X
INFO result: 0.81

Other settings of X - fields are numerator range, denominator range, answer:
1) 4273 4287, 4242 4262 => 1.03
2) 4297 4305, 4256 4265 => 0.71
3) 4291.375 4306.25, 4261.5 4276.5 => 0.85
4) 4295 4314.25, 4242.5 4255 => 0.80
